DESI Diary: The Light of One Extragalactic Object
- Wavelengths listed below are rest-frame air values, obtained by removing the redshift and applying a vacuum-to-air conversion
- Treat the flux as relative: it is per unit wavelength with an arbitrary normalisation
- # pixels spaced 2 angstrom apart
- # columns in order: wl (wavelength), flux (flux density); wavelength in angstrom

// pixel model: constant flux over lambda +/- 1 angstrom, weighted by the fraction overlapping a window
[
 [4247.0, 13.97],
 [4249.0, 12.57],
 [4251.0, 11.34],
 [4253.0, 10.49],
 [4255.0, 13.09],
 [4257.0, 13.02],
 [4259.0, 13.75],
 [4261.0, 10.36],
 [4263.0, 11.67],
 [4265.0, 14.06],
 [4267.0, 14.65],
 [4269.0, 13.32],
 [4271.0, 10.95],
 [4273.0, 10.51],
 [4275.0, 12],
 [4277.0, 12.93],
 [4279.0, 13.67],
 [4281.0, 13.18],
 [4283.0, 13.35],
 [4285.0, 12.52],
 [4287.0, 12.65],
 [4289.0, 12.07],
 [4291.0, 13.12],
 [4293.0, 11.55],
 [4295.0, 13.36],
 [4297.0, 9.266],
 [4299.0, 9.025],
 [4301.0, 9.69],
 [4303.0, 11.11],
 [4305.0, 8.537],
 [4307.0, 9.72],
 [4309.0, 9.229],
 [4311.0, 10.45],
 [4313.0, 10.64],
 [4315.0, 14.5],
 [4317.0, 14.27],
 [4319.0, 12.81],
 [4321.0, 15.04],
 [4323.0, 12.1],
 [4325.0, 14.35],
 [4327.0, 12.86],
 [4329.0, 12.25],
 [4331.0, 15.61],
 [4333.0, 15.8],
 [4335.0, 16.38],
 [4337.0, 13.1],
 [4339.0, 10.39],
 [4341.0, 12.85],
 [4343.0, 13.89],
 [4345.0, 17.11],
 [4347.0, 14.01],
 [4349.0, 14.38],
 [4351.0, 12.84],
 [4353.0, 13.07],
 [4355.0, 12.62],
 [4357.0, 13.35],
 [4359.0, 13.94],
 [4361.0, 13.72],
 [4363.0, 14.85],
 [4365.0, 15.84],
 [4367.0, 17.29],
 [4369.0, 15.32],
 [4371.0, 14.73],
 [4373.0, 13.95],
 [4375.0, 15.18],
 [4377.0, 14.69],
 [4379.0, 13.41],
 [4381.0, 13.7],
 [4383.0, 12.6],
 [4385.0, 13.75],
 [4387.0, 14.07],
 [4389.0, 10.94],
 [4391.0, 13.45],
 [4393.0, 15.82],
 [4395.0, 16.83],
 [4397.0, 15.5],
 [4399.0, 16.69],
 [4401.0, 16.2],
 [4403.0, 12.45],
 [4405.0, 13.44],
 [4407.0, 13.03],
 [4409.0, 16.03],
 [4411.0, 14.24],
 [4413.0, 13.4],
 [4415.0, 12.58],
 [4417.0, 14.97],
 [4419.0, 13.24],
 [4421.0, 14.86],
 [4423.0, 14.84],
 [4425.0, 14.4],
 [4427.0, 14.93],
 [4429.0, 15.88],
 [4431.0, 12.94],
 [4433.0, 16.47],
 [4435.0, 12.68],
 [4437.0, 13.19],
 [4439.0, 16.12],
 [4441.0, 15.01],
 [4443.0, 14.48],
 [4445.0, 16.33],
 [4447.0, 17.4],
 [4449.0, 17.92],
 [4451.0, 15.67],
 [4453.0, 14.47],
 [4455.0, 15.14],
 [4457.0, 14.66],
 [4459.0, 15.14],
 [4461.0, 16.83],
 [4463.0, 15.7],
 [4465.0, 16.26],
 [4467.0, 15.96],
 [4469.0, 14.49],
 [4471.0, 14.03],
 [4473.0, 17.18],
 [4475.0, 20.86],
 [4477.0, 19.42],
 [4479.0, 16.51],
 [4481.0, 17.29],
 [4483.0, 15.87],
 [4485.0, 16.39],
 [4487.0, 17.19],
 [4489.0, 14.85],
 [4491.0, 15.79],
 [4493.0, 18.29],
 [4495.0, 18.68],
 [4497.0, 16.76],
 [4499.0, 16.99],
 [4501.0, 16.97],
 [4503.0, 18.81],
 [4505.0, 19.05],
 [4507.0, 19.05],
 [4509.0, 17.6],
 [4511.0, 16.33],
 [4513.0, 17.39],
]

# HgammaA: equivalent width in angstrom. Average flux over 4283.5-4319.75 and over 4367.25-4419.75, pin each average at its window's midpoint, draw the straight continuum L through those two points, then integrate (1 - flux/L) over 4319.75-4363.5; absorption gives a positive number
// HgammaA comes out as -4.1 angstrom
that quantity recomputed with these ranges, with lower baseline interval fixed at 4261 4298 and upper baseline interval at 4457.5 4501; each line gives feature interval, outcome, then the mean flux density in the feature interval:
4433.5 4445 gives 0.9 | 14.6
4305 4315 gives 2.1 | 10.3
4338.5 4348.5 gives 0.0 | 13.8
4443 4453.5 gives -0.2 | 16.3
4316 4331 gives -0.2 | 13.5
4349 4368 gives -0.1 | 14.2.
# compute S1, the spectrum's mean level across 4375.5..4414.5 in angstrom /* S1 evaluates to 14.2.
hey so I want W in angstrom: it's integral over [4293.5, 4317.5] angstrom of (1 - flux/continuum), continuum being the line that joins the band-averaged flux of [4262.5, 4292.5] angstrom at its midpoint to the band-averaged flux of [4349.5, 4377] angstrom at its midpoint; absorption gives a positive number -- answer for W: 4.5 angstrom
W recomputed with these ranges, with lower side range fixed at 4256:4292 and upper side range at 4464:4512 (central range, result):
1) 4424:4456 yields 1.8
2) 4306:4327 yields 1.9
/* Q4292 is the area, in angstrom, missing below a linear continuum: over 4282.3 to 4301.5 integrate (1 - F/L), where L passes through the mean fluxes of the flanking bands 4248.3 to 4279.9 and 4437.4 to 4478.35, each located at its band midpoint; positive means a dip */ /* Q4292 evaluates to 1.8 angstrom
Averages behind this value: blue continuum 12.4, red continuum 16.1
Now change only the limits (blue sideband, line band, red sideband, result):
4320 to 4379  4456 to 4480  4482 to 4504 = 0.1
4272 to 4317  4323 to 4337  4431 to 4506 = -1.9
